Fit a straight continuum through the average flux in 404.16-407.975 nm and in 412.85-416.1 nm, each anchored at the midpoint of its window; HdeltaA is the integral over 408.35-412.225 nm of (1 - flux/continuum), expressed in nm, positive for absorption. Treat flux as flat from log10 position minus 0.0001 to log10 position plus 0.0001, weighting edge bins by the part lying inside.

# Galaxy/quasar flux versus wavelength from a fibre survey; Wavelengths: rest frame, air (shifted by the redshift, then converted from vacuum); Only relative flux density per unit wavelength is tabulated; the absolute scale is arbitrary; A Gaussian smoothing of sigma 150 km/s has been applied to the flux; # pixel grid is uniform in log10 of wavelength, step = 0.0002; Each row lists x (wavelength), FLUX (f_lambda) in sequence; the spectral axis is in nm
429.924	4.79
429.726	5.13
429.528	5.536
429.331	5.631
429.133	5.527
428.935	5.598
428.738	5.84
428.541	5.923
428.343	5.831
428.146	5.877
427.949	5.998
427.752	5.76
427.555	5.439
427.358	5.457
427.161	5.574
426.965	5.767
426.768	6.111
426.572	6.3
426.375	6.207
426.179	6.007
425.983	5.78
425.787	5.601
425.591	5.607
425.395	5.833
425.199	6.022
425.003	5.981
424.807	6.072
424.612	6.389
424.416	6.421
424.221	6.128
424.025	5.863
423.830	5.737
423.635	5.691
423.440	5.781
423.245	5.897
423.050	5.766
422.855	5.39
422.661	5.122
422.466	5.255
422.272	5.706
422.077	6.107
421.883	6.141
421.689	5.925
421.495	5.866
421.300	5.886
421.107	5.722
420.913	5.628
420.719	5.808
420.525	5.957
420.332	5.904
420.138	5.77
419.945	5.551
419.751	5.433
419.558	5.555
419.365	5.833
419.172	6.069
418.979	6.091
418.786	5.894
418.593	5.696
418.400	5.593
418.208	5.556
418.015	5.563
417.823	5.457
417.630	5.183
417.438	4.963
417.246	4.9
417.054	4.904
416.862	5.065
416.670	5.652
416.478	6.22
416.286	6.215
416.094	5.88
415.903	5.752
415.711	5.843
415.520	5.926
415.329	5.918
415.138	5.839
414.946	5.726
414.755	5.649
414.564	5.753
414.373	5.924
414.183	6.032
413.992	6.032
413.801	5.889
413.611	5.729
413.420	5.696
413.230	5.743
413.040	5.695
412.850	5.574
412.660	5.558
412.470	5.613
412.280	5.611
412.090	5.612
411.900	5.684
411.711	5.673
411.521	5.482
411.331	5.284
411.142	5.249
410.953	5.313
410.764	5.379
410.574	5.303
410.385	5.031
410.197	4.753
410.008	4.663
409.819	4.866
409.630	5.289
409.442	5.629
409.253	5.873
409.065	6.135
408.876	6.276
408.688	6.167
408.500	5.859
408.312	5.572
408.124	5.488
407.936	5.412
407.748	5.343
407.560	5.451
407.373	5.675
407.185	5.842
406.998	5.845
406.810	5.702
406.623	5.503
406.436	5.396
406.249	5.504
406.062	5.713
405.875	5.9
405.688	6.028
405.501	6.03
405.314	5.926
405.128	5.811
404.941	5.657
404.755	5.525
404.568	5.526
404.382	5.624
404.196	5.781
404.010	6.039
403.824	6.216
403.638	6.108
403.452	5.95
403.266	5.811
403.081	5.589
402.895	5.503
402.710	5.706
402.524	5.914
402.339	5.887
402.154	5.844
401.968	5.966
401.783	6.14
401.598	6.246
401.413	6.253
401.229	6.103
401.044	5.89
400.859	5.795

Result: 0.18 nm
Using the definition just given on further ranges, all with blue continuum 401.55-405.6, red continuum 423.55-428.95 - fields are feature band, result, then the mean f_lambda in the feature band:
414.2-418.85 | 0.19 nm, 5.63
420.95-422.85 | 0.05 nm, 5.73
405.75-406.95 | 0.04 nm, 5.64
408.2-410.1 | 0.07 nm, 5.63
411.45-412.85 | 0.06 nm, 5.6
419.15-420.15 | 0.04 nm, 5.67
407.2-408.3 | 0.07 nm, 5.51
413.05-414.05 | 0.01 nm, 5.8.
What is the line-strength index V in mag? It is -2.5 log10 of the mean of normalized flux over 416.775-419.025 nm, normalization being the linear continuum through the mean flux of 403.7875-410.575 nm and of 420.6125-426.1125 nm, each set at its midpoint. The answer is 0.07 mag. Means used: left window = 5.63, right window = 5.83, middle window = 5.39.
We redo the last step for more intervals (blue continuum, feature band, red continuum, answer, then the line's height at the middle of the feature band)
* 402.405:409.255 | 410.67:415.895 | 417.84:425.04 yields 0.019 mag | 5.78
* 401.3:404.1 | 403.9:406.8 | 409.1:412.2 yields 0.002 mag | 5.74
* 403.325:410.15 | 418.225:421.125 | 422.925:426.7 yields 0.021 mag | 5.88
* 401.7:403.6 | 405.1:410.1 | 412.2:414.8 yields 0.026 mag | 5.8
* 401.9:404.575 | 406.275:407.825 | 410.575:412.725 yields 0.016 mag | 5.68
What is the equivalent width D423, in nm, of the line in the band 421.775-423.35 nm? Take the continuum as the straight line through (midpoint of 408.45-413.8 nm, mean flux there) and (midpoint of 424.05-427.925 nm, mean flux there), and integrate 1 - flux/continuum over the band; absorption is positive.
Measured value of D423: 0.04 nm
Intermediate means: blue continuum 5.53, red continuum 5.92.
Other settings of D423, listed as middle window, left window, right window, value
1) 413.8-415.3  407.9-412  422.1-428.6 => -0.07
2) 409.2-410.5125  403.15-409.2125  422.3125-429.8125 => 0.15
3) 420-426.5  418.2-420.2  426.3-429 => -0.07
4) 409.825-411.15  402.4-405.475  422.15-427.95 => 0.17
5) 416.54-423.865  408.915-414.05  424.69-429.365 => 0.06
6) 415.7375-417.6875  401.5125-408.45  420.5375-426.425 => 0.11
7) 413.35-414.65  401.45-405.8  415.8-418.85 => -0.06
